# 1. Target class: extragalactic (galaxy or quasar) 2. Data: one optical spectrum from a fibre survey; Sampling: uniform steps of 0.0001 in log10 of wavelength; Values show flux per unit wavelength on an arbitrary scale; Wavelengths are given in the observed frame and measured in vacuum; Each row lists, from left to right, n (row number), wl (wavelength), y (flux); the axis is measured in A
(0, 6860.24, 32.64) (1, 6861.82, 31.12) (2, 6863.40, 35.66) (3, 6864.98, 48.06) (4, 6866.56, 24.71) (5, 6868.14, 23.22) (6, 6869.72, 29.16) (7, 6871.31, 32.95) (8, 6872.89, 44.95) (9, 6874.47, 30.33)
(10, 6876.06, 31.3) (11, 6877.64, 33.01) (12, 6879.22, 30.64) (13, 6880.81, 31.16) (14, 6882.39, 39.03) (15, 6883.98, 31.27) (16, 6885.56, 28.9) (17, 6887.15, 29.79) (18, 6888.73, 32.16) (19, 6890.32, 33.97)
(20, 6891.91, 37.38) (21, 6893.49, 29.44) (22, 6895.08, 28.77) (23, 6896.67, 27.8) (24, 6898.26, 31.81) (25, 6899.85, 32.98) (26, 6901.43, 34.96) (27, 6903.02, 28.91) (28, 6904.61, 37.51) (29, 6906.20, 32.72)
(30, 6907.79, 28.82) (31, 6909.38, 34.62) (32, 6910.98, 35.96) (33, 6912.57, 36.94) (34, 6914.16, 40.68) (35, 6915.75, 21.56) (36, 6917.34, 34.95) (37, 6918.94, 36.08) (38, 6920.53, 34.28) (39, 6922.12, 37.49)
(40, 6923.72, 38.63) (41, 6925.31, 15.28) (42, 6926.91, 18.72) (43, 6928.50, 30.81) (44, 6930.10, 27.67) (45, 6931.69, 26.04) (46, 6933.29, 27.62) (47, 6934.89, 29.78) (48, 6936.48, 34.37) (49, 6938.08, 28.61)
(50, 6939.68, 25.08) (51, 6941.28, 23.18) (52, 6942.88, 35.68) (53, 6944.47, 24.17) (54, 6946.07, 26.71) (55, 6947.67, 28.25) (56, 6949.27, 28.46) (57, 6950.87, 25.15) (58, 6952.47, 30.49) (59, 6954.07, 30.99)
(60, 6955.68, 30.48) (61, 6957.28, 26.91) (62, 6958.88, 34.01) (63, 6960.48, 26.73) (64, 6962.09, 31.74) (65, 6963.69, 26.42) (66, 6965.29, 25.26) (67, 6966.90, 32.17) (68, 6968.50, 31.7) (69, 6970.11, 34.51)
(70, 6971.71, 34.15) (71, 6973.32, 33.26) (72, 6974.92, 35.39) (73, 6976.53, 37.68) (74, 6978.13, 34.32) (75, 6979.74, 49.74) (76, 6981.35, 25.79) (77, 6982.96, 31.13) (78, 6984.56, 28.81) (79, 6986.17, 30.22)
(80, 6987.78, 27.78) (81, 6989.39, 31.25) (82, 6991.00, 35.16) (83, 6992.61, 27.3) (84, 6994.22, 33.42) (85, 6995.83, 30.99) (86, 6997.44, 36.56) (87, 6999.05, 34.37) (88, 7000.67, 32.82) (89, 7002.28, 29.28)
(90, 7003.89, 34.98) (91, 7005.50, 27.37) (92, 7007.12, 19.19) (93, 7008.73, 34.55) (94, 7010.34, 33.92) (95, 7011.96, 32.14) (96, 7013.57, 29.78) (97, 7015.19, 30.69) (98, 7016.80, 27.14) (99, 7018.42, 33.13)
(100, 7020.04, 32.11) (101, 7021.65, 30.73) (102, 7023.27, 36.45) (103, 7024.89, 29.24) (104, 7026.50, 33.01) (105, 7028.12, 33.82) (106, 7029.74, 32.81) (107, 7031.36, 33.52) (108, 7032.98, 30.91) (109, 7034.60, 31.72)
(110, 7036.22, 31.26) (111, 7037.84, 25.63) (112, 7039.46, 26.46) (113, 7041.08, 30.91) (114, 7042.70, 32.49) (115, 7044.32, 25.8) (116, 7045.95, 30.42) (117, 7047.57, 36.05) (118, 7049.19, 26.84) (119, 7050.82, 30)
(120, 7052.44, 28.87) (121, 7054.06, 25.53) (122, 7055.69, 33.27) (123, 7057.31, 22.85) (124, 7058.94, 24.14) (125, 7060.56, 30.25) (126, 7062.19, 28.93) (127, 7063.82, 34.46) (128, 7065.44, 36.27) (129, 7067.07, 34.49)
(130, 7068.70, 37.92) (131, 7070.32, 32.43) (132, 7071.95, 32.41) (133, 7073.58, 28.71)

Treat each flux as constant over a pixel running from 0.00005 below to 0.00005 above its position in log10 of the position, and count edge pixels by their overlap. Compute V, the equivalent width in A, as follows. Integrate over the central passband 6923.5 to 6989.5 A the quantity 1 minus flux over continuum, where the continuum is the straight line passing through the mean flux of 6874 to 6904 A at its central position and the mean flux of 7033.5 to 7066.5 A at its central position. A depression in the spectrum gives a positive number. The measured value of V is 2.3 A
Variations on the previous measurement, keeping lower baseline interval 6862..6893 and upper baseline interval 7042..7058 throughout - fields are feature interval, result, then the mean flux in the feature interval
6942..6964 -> 1.6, 29.1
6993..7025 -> -1.4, 31.4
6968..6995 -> -2.0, 33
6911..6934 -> 1.0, 30.7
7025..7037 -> -1.1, 32.3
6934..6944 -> 0.8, 29.3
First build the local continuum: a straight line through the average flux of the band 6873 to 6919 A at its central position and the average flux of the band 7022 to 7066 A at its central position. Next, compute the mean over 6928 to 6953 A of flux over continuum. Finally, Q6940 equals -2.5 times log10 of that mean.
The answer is 0.14 mag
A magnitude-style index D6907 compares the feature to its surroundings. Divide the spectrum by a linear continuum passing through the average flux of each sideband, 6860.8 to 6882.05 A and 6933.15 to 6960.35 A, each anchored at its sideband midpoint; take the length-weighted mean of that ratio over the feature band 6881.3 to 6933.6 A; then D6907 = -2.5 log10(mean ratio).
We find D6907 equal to -0.02 mag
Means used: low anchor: 32.9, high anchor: 28.8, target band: 31.7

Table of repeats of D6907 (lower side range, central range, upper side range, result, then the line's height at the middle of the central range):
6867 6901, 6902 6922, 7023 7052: -0.07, 31.7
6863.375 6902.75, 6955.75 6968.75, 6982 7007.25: 0.07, 31.4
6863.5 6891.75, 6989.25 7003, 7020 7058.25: -0.05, 31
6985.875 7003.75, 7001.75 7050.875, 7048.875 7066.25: -0.01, 30.6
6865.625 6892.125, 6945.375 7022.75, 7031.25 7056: -0.02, 30.6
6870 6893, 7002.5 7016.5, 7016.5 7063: 0.02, 30.8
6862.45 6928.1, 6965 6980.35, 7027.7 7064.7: -0.13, 31.1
